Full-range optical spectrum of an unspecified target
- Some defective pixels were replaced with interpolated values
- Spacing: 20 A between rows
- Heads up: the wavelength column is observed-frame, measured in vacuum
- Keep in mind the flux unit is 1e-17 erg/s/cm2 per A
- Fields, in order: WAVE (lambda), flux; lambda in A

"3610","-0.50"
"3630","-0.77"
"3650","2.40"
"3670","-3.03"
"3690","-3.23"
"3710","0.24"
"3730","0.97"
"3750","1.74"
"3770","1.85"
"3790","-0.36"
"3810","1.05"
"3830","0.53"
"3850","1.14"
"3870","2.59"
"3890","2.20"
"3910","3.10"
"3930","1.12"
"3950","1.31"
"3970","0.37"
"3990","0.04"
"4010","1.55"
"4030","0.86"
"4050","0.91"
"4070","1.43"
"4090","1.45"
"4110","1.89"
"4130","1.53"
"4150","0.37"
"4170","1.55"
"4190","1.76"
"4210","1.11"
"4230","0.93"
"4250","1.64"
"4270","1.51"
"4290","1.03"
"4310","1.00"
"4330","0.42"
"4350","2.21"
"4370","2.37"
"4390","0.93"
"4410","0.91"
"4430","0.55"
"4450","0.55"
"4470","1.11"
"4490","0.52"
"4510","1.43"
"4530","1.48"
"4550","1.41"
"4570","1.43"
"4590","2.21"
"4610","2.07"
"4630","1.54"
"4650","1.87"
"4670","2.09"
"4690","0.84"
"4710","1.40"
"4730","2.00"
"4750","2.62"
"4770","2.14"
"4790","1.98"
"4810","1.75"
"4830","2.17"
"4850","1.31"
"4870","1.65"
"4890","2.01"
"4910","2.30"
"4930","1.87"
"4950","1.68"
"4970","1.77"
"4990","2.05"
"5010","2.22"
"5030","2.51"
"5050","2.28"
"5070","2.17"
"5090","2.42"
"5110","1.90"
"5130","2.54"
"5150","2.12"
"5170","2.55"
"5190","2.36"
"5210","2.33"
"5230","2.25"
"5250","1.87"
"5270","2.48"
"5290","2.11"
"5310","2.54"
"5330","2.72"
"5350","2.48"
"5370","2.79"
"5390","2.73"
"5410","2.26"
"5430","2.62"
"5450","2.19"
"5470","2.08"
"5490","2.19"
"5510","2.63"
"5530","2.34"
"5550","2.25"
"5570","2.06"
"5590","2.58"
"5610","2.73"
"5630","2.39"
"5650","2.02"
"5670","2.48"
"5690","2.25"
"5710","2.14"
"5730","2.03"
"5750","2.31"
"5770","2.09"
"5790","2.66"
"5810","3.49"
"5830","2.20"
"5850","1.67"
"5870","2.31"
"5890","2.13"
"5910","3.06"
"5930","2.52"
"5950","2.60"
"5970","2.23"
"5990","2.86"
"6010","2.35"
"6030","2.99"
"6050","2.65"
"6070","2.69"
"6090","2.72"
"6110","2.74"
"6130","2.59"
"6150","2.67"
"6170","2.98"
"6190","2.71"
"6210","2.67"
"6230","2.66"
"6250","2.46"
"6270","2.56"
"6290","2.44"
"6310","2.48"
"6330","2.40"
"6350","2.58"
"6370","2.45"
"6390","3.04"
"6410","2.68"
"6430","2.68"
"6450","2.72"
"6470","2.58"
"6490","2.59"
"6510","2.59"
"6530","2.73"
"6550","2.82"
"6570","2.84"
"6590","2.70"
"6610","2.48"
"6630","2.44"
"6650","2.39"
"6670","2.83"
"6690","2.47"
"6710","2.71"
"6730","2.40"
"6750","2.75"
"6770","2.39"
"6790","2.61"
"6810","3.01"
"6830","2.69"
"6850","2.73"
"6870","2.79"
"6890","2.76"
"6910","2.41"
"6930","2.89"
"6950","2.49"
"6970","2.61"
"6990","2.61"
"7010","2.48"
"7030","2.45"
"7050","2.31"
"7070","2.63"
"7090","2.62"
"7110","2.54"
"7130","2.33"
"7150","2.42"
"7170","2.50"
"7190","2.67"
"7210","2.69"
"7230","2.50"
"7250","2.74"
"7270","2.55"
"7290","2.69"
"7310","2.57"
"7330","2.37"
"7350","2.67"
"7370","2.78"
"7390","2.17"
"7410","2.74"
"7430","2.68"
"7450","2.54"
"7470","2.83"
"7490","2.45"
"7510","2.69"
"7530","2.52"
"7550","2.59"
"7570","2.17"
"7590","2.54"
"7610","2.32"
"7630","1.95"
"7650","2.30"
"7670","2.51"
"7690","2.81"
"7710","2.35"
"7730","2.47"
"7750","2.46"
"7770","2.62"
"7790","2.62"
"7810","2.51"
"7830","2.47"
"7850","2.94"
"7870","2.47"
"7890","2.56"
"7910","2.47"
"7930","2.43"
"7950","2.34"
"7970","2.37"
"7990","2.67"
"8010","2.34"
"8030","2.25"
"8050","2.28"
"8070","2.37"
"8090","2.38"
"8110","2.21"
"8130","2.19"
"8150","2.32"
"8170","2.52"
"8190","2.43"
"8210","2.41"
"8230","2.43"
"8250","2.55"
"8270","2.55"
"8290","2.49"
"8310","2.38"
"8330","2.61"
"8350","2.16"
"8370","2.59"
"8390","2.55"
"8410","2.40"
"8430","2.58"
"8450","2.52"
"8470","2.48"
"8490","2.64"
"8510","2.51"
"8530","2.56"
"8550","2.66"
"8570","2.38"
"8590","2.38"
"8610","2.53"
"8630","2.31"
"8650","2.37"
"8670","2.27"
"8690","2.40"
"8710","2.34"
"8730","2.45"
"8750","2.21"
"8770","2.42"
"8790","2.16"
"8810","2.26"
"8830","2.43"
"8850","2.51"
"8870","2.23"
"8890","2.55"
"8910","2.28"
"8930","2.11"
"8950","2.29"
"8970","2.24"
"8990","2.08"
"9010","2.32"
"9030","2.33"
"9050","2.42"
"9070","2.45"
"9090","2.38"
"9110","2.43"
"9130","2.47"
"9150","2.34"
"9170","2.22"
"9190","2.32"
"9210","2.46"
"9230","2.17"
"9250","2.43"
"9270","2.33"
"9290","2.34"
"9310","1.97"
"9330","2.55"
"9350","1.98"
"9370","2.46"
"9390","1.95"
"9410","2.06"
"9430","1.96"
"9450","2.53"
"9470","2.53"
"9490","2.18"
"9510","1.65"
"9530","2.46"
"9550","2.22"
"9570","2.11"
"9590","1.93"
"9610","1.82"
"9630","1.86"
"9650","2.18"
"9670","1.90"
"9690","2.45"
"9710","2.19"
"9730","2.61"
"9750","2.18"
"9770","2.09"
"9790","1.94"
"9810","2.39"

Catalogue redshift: 0.126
